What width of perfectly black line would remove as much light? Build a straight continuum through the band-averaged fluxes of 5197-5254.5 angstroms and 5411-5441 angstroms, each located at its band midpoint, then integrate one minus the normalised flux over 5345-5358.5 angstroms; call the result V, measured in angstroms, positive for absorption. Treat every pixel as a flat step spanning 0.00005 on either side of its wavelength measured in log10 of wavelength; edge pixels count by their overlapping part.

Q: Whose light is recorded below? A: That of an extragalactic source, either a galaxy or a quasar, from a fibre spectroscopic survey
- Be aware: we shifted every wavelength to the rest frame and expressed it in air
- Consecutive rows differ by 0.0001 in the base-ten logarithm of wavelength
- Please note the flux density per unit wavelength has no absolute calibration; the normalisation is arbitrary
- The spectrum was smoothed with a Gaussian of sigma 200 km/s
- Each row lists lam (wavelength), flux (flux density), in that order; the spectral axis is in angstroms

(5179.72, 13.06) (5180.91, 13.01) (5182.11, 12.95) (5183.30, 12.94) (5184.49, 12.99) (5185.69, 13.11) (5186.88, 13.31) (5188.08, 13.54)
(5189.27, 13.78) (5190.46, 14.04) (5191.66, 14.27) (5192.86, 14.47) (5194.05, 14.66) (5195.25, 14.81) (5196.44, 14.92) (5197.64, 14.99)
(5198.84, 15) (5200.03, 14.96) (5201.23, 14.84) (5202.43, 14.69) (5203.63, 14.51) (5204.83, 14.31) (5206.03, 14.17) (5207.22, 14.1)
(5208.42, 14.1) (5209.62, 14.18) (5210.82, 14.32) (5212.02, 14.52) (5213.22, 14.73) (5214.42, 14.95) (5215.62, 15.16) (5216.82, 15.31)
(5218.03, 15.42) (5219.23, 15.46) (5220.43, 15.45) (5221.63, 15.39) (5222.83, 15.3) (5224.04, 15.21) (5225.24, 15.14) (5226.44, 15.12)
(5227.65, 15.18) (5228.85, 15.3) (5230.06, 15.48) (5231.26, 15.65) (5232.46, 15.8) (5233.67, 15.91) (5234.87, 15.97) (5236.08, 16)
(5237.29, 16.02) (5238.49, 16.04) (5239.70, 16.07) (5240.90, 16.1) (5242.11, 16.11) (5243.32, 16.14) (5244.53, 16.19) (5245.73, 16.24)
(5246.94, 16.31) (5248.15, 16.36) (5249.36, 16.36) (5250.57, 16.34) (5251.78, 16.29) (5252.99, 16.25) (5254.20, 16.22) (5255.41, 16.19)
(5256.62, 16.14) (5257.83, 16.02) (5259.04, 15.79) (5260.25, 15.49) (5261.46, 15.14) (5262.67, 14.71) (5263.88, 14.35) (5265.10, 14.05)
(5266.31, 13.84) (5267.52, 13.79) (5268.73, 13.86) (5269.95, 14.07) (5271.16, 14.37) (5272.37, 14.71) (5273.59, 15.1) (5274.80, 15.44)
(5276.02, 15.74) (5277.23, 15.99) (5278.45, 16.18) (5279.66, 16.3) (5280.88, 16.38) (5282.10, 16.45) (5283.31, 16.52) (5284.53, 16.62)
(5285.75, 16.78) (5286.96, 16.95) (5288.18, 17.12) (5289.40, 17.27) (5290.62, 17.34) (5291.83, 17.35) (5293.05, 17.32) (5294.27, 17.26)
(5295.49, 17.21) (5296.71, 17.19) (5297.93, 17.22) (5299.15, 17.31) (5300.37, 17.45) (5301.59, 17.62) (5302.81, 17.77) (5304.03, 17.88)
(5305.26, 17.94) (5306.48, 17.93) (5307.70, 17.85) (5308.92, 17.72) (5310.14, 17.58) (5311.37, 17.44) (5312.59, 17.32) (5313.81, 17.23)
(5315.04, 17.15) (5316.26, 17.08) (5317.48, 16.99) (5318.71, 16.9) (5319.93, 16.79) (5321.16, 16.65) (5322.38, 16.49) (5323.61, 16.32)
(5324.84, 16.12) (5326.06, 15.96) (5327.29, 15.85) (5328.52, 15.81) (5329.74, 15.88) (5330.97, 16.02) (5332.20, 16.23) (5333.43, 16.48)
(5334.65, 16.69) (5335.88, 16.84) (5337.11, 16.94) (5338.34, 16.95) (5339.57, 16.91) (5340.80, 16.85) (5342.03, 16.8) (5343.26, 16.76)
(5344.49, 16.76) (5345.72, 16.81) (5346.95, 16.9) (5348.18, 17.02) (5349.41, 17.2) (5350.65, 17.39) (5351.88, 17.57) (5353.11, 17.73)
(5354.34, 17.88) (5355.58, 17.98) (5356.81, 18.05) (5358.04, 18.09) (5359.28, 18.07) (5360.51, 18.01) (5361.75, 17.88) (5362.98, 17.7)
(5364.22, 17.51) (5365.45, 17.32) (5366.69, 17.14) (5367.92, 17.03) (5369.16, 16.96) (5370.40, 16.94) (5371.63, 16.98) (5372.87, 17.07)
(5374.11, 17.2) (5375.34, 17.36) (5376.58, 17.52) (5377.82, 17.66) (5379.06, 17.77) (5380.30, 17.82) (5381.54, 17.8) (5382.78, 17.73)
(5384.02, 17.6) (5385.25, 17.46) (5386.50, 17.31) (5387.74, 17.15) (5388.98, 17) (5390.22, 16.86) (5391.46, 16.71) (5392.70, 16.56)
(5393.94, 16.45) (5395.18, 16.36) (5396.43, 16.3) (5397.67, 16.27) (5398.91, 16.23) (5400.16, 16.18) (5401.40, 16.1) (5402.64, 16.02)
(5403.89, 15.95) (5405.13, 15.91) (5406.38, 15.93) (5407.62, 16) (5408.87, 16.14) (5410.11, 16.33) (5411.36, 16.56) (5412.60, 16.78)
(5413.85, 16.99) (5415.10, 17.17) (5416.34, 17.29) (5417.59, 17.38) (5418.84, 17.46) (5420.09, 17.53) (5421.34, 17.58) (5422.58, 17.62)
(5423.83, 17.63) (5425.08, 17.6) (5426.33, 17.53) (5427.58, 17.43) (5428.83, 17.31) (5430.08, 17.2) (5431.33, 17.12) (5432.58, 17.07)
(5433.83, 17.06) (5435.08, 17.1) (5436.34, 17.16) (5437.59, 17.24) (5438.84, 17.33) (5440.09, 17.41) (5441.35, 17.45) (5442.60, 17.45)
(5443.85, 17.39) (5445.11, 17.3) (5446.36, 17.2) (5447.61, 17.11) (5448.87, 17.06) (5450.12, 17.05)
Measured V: -0.7 angstroms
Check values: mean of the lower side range 15.4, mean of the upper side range 17.3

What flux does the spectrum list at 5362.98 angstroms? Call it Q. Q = 17.7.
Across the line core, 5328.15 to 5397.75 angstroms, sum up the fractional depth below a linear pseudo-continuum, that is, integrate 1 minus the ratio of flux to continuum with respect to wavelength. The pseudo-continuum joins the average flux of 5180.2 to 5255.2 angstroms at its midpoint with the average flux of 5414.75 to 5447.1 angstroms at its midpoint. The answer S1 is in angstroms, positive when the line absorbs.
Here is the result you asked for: -2.2 angstroms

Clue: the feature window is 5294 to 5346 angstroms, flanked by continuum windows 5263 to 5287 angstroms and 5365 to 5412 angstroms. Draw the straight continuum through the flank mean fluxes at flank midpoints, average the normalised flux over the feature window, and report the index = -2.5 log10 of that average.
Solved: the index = -0.068 mag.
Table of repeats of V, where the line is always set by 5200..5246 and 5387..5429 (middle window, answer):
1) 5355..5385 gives -1.98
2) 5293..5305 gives -1.17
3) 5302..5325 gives -1.78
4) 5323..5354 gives -0.91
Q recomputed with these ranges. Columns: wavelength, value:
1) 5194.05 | 14.66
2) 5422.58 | 17.62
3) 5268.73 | 13.86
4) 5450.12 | 17.05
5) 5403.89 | 15.95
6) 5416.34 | 17.29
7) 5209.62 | 14.18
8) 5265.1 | 14.05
